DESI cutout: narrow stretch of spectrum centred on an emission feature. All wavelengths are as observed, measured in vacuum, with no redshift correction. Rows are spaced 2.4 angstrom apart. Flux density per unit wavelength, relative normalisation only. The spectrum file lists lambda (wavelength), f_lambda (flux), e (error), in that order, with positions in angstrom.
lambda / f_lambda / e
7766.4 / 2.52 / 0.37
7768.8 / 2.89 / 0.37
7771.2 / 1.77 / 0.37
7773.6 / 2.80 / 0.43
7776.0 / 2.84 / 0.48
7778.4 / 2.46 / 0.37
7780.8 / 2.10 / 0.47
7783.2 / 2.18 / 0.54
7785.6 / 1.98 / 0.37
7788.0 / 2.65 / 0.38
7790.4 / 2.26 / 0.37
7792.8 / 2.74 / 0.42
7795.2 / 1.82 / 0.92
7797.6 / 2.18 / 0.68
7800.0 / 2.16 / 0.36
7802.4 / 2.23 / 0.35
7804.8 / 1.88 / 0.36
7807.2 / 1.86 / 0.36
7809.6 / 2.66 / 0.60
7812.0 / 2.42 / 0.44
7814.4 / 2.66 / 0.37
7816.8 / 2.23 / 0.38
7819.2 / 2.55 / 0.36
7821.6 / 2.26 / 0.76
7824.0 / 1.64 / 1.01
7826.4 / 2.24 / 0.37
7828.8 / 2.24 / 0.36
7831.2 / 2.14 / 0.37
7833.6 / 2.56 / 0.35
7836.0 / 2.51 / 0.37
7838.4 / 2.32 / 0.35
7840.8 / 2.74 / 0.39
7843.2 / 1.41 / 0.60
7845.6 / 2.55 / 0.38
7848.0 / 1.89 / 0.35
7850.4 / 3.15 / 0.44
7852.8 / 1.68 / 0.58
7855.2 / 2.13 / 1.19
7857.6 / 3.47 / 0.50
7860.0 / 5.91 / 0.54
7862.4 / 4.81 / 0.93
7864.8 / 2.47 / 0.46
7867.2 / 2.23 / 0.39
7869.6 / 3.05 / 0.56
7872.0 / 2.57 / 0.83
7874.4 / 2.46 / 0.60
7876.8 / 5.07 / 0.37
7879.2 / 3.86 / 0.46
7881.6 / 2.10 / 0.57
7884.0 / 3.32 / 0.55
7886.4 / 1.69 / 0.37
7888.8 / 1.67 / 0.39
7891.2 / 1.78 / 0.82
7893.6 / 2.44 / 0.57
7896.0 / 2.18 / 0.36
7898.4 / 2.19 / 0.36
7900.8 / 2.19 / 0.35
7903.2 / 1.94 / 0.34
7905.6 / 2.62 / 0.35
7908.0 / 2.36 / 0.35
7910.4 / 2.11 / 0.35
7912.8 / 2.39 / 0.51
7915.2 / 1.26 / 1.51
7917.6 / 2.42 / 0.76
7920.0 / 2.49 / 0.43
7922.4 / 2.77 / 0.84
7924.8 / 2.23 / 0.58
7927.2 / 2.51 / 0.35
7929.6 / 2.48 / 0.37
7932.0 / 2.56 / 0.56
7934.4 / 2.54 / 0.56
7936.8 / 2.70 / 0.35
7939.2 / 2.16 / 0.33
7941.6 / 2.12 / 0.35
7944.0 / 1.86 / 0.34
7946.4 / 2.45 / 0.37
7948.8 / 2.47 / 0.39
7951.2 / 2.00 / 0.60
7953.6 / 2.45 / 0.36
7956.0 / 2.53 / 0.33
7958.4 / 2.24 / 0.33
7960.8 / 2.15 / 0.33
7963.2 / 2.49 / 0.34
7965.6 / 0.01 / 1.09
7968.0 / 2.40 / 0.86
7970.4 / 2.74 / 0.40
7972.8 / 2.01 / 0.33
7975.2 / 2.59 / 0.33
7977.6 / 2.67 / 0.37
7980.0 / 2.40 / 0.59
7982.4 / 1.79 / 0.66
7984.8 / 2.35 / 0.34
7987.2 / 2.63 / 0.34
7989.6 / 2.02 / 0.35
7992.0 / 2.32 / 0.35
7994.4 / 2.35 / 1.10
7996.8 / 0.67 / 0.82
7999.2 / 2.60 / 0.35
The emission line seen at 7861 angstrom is [S II]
